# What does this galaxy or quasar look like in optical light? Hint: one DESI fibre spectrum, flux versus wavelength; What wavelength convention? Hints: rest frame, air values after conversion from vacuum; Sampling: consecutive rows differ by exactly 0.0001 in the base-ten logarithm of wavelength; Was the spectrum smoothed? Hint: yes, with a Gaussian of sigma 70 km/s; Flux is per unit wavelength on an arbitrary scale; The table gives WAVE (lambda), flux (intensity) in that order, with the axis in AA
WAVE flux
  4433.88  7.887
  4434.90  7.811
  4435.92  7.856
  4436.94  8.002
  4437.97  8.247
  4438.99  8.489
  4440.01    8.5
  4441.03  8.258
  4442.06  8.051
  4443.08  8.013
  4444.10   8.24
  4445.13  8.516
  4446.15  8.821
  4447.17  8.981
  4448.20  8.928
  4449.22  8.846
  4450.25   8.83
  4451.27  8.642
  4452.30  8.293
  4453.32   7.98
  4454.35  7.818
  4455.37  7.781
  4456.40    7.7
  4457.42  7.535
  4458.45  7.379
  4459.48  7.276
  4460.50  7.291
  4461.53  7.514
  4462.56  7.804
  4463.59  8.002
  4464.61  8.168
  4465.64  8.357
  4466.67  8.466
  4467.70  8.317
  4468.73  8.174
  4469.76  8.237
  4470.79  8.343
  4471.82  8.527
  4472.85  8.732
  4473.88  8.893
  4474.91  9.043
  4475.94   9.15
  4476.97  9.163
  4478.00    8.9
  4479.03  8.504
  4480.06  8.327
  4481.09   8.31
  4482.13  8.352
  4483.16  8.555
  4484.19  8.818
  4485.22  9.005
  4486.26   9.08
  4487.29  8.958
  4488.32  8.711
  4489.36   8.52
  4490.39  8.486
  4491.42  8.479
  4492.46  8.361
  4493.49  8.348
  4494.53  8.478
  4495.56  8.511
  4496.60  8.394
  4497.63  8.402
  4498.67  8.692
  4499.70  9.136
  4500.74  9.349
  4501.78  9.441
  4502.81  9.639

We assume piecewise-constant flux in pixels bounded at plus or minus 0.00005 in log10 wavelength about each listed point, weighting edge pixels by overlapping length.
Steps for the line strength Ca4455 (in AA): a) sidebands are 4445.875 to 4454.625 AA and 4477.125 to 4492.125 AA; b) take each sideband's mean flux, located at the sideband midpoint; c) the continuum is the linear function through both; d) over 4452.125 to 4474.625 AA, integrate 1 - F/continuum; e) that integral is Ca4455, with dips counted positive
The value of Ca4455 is 1.5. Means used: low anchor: 8.58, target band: 8.03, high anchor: 8.65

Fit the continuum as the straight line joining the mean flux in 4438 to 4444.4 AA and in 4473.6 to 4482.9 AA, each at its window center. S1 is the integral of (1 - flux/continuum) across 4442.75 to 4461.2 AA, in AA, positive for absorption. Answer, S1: 0.5 AA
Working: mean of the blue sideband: 8.27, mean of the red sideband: 8.73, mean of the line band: 8.16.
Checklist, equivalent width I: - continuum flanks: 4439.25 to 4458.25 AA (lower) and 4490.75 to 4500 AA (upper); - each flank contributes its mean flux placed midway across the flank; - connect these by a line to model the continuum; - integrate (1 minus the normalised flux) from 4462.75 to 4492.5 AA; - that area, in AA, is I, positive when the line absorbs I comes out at -0.49 AA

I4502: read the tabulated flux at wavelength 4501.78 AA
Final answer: 9.441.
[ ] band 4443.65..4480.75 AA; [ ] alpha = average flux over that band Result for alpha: 8.32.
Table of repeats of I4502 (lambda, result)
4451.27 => 8.642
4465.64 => 8.357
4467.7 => 8.317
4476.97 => 9.163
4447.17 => 8.981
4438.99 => 8.489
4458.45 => 7.379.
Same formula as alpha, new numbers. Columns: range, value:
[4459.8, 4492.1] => 8.48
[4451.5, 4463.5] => 7.7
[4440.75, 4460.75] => 8.17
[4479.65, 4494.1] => 8.59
